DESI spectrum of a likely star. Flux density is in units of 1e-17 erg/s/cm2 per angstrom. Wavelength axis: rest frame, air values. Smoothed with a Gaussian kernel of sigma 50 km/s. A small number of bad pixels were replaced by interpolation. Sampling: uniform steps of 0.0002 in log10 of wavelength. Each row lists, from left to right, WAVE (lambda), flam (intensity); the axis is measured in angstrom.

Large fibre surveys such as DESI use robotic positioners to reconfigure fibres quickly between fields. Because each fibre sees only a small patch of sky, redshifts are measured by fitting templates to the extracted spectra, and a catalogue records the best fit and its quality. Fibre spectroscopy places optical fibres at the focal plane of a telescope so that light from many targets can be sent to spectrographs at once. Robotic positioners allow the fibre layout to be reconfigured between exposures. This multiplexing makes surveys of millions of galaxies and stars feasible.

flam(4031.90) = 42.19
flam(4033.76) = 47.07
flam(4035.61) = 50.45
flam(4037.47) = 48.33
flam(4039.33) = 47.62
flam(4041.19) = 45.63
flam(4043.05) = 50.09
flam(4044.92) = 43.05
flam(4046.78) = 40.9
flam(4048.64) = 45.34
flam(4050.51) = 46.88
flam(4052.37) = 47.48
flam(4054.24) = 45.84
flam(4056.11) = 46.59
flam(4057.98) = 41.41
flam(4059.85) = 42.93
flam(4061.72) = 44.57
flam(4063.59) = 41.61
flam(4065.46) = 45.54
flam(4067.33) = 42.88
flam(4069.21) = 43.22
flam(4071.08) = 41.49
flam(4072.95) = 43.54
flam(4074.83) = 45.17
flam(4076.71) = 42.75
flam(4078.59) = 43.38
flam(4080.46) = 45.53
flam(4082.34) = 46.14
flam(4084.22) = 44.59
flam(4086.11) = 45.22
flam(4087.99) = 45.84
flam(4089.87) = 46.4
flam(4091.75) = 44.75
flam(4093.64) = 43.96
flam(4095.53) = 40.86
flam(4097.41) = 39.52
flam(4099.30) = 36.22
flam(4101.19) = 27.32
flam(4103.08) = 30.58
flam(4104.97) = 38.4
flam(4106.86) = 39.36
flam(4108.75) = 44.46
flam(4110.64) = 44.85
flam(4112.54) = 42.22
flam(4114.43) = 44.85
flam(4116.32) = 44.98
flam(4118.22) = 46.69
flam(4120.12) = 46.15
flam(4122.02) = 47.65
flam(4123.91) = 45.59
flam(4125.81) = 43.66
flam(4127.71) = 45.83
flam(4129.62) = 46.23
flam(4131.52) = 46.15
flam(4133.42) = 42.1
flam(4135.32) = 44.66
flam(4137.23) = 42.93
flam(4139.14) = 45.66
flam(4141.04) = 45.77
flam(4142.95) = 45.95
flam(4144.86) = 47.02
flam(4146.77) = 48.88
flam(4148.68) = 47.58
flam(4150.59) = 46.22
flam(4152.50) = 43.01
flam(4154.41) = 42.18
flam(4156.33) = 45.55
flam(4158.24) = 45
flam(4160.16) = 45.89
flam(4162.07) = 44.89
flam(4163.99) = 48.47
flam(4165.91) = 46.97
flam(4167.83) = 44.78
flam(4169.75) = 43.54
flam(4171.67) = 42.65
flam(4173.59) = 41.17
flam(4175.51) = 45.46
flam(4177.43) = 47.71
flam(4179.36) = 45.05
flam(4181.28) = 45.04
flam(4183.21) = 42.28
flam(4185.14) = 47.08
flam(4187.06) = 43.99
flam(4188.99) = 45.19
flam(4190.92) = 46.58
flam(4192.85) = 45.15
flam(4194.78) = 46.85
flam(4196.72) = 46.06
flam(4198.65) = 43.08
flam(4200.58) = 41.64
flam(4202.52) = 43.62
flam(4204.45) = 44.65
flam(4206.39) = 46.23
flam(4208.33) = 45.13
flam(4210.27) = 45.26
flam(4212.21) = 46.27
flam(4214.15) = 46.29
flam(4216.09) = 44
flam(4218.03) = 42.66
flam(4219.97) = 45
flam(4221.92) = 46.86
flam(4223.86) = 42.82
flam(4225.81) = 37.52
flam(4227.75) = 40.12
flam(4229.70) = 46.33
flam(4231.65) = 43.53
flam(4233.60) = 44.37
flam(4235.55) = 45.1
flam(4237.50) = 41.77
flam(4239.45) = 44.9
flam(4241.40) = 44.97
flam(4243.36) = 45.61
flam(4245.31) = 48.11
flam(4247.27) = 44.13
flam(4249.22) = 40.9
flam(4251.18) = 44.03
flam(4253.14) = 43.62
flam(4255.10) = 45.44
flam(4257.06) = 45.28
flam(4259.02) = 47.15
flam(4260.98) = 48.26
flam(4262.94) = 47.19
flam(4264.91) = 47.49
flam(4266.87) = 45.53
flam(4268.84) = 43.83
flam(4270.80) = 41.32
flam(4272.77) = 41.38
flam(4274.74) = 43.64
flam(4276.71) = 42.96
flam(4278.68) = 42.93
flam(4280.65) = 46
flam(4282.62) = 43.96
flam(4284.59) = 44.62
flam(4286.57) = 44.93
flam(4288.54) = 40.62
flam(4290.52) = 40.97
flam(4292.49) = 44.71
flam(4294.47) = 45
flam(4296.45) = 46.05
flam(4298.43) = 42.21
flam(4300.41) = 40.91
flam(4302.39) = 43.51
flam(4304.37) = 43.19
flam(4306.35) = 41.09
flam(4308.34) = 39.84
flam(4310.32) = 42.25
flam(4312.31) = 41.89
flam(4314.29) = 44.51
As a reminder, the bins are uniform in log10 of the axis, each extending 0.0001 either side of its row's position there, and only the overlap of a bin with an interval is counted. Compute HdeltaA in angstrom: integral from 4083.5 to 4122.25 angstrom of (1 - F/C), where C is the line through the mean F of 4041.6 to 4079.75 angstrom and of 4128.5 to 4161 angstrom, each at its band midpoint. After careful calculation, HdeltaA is 2.4 angstrom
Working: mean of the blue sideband 44.3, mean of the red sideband 45.3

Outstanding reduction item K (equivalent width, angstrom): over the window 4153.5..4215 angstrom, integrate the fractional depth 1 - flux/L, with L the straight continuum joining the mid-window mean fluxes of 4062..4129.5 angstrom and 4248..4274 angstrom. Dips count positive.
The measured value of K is -1.5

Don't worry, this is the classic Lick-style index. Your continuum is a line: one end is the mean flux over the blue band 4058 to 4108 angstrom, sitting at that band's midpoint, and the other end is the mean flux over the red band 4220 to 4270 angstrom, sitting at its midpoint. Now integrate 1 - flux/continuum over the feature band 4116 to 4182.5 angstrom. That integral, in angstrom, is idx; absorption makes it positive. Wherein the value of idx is -3.5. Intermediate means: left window 42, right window 44.6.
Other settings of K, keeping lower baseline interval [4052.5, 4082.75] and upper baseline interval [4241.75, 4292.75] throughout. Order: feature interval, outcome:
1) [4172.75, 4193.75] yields -0.4 angstrom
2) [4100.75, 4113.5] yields 1.6 angstrom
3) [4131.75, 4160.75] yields -0.7 angstrom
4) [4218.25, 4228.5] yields 0.4 angstrom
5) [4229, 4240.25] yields 0.0 angstrom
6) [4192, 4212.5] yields -0.3 angstrom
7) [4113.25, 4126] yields -0.5 angstrom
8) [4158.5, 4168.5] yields -0.4 angstrom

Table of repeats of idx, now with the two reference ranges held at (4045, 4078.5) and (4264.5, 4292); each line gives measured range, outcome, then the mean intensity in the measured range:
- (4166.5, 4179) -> -0.2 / 44.3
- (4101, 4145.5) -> 0.3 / 43.5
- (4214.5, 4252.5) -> -0.2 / 43.9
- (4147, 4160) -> -0.4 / 45.2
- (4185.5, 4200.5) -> -0.5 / 45.2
